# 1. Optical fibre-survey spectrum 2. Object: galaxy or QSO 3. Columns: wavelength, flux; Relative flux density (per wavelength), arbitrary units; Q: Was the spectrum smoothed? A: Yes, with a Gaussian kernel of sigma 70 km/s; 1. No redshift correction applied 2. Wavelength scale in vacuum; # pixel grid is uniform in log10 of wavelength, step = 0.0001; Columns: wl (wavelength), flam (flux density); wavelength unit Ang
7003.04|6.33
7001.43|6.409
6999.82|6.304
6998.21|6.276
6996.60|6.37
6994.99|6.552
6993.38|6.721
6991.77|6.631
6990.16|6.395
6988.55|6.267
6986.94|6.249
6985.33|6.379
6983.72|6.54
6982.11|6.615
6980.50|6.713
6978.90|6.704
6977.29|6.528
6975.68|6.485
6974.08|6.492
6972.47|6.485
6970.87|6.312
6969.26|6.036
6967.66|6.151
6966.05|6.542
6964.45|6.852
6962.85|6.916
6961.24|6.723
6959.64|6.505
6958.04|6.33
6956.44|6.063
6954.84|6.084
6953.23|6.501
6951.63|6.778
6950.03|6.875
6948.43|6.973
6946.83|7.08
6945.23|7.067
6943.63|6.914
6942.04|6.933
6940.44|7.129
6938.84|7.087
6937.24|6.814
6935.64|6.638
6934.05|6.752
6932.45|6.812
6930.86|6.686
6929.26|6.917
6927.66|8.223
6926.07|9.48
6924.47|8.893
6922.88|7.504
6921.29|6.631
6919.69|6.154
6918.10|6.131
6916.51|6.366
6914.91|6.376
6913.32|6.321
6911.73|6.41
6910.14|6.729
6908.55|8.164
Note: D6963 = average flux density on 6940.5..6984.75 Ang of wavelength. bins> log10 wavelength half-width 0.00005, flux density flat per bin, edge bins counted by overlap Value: 6.61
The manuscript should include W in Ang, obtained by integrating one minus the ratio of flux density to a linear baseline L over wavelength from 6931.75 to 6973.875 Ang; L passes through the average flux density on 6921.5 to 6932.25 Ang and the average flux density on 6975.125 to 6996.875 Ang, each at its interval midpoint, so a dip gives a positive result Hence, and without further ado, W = 3.4 Ang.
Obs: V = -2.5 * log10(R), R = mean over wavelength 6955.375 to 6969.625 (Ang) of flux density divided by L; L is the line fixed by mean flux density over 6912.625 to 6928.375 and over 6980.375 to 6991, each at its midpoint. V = 0.04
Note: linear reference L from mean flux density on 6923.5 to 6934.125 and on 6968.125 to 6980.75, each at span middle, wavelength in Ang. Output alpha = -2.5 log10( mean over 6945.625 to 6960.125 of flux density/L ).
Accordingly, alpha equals 0.08 mag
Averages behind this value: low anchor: 7.74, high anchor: 6.45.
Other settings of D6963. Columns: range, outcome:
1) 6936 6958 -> 6.77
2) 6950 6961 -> 6.43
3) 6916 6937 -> 7.17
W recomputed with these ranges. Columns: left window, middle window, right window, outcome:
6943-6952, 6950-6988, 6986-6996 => 1.28 Ang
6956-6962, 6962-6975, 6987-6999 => -0.08 Ang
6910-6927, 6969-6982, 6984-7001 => 0.12 Ang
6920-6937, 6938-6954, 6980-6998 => 0.44 Ang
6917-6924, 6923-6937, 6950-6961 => -1.86 Ang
